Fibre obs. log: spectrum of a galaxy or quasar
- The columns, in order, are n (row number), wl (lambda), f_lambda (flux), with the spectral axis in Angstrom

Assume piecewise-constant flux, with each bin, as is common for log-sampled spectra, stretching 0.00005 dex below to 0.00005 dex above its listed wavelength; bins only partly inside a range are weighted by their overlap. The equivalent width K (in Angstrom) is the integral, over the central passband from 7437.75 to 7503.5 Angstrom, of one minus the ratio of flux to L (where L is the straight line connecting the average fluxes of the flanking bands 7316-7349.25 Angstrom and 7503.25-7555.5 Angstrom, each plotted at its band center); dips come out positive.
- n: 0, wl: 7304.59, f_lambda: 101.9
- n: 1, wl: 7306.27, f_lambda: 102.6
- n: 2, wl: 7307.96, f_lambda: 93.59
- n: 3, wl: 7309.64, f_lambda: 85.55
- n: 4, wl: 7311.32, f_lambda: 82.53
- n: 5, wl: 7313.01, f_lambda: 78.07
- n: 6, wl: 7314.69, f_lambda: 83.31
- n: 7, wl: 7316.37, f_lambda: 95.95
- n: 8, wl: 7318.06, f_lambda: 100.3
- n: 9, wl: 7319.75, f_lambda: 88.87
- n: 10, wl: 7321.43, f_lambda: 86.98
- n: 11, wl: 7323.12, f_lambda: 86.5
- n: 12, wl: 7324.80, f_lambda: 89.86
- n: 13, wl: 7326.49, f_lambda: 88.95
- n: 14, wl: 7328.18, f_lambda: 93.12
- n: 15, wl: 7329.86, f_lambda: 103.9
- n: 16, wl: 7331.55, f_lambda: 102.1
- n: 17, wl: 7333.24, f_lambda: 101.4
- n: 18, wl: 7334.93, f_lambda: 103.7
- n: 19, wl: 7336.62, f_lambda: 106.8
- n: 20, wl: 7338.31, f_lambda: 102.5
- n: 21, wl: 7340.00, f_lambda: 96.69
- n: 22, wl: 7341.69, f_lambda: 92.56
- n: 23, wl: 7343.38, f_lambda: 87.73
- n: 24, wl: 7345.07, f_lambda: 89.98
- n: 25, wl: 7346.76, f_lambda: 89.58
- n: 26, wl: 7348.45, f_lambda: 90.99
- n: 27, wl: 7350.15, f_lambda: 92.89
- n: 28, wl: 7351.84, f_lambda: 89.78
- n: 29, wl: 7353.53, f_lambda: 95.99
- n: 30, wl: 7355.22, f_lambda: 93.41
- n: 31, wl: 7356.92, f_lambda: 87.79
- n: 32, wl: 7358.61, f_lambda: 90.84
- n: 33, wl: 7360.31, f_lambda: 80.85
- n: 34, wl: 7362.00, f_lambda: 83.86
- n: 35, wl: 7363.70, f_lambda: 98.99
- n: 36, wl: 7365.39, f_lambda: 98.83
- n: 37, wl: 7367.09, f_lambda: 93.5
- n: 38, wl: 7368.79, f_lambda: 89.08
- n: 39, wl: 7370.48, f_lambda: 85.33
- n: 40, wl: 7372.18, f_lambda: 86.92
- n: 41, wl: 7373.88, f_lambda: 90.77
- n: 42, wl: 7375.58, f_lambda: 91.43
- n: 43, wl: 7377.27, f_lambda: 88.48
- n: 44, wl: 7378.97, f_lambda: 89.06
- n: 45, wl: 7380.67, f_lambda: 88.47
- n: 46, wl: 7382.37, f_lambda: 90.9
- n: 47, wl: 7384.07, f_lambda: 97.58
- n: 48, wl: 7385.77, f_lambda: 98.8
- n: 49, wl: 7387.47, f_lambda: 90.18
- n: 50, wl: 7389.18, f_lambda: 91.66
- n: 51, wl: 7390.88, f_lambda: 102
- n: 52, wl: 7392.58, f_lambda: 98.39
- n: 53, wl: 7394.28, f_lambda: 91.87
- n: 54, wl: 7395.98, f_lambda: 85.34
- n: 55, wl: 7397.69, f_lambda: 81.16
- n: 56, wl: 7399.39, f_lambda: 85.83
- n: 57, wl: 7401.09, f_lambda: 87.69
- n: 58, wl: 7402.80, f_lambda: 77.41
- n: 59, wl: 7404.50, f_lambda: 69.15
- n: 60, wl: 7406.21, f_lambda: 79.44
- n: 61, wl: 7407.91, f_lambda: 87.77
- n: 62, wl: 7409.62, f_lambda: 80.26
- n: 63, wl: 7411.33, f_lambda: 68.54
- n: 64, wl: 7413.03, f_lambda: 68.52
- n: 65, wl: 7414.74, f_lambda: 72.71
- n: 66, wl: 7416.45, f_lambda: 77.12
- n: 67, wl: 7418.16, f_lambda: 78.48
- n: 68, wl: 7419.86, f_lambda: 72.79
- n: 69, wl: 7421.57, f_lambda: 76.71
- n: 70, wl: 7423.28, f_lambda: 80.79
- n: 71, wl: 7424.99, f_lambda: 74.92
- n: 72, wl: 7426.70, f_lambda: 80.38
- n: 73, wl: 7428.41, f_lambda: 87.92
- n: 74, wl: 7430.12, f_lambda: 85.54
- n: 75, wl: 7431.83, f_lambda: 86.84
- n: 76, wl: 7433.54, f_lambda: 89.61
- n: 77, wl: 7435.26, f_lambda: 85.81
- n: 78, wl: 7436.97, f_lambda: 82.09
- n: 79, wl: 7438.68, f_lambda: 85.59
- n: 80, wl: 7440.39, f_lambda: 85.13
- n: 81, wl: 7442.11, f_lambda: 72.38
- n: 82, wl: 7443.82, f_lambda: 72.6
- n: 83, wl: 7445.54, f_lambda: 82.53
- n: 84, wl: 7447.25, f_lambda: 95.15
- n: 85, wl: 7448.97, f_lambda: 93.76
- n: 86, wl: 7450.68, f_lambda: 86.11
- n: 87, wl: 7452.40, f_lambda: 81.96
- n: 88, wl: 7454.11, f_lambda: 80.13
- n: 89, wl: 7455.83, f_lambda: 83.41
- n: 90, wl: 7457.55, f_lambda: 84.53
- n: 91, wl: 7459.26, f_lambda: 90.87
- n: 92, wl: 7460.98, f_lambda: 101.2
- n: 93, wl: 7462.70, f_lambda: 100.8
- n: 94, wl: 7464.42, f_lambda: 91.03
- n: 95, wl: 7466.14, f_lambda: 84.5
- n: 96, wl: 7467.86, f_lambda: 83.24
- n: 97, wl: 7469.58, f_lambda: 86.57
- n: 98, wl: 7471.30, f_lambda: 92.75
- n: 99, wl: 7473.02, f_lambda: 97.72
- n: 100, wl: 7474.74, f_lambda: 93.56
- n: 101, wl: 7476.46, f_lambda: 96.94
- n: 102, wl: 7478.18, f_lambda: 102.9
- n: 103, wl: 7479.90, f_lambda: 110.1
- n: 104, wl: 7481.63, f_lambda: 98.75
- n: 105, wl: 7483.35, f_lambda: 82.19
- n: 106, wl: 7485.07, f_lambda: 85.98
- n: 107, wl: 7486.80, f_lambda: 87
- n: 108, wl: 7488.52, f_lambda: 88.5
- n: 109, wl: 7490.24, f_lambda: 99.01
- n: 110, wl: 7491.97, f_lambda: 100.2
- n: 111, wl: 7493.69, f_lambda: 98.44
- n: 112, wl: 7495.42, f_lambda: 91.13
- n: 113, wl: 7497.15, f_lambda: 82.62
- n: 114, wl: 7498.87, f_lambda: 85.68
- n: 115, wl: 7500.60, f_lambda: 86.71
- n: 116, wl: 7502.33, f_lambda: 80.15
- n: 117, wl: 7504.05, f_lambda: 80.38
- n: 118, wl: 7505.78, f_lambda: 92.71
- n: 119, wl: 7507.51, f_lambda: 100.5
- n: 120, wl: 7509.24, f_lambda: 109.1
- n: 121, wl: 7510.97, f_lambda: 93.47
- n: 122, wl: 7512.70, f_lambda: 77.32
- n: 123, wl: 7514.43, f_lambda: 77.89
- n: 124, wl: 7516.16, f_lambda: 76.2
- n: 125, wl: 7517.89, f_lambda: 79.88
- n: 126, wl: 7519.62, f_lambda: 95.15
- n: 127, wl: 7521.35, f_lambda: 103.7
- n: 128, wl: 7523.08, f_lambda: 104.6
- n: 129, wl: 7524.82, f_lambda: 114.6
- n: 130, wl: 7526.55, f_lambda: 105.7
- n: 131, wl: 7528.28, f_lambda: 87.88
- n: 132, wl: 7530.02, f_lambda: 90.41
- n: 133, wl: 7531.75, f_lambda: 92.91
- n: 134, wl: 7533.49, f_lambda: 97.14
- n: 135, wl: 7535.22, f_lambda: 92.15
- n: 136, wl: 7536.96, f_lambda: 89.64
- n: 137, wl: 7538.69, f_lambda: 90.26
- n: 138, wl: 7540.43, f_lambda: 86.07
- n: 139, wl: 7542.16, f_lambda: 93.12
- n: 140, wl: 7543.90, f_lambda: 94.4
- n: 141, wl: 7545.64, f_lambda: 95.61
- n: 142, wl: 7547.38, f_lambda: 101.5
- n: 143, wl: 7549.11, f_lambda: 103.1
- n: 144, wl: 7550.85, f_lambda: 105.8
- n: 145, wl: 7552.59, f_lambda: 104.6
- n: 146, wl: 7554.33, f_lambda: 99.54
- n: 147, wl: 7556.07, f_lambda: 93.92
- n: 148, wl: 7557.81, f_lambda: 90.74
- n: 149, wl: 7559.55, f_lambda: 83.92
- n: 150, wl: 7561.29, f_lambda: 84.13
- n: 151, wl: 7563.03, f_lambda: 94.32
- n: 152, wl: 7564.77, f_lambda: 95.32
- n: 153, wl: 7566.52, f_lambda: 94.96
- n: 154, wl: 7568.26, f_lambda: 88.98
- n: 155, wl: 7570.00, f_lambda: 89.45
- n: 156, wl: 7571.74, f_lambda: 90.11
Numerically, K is 3.6 Angstrom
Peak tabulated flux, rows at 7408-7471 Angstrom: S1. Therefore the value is 101.2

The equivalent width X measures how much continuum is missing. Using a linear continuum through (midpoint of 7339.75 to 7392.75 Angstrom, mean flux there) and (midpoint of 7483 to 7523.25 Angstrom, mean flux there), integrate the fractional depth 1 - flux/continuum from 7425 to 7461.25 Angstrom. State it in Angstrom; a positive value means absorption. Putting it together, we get 2.26 Angstrom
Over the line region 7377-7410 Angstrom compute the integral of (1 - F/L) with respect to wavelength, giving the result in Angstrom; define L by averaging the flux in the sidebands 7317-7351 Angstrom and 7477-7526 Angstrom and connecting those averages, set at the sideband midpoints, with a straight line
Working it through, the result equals 2.0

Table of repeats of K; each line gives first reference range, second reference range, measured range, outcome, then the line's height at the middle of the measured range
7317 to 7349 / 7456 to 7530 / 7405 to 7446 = 6.04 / 93.4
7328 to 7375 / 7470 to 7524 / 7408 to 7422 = 2.68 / 92.9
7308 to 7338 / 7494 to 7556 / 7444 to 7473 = 1.44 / 93.2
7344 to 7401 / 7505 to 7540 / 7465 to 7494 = -0.19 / 92.7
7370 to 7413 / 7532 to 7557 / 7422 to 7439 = 1.07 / 89.3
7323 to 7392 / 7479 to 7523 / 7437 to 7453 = 1.37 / 91.7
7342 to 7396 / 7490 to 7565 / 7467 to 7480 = -0.29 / 92.6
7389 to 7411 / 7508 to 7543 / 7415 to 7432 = 1.41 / 86.8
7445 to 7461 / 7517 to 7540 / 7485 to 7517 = 1.15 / 92.5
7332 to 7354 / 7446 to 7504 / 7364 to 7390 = 0.76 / 94.3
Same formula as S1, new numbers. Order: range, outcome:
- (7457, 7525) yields 114.6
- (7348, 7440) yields 102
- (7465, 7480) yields 110.1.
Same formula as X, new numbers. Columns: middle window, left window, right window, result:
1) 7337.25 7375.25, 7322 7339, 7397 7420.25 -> -0.1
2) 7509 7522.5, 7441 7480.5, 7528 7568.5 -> 0.6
